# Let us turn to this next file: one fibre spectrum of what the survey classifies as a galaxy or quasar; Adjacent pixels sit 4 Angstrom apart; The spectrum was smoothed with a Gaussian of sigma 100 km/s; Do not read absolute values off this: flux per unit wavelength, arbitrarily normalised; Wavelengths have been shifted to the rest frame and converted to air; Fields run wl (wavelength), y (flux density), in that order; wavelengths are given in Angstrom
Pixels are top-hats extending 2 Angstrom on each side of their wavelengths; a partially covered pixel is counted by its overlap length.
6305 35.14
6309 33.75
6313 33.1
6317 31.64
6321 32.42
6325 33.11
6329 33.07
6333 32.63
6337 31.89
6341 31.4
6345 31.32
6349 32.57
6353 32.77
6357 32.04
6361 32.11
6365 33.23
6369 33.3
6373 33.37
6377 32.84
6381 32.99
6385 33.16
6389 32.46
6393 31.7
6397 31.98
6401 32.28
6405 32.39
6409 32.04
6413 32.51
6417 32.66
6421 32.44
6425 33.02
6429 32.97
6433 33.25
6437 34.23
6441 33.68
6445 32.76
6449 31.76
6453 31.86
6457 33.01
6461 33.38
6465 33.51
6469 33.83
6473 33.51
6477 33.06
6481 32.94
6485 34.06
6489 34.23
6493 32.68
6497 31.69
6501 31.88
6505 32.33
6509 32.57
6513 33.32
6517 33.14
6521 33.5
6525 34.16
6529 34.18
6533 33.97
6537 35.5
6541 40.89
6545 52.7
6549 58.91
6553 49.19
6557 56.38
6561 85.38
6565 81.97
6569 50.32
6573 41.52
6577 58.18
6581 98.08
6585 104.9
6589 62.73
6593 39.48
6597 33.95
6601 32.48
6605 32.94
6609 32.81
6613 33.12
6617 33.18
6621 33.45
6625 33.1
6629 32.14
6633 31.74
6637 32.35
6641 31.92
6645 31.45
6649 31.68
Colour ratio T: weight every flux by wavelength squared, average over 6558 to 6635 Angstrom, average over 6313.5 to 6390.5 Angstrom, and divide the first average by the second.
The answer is 1.7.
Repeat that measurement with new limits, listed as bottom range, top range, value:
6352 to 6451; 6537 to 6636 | 1.61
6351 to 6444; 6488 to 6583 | 1.48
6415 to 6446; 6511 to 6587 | 1.68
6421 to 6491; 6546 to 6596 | 2.02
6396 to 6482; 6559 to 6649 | 1.51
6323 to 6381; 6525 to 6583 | 1.79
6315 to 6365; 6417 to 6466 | 1.05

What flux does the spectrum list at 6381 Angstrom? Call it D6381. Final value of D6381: 32.99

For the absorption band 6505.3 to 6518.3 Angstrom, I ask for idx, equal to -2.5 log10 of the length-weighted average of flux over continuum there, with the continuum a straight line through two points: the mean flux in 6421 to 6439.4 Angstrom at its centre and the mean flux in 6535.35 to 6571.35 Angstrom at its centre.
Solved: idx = 0.43 mag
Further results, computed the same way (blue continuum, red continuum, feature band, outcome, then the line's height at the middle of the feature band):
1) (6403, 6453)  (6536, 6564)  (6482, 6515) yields 0.37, 46.1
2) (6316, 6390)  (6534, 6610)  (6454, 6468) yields 0.30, 43.7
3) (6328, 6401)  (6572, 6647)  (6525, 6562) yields -0.17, 40.7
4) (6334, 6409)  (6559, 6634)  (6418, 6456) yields 0.15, 37.6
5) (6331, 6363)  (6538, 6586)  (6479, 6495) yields 0.49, 52.5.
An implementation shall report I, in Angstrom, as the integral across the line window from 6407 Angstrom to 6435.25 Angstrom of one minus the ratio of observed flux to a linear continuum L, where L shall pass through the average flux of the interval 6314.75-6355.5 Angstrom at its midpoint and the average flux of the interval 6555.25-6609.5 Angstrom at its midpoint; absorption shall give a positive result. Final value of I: 6.0 Angstrom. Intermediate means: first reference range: 32.3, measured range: 32.7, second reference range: 58.6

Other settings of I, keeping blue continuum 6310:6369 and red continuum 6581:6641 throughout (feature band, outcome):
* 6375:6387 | 0.3 Angstrom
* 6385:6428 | 3.0 Angstrom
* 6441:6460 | 2.0 Angstrom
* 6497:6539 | 5.9 Angstrom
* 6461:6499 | 4.3 Angstrom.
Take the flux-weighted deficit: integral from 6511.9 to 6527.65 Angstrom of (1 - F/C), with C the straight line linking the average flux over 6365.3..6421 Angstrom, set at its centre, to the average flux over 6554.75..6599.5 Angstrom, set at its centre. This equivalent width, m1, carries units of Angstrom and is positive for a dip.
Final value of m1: 6.0 Angstrom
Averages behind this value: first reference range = 32.6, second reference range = 64.4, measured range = 33.6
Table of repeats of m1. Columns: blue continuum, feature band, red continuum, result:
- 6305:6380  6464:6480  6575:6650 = 1.83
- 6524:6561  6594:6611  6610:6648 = 1.56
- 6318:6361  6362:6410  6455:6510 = -0.15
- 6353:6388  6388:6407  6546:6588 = 2.78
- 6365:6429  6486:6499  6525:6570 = 3.44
